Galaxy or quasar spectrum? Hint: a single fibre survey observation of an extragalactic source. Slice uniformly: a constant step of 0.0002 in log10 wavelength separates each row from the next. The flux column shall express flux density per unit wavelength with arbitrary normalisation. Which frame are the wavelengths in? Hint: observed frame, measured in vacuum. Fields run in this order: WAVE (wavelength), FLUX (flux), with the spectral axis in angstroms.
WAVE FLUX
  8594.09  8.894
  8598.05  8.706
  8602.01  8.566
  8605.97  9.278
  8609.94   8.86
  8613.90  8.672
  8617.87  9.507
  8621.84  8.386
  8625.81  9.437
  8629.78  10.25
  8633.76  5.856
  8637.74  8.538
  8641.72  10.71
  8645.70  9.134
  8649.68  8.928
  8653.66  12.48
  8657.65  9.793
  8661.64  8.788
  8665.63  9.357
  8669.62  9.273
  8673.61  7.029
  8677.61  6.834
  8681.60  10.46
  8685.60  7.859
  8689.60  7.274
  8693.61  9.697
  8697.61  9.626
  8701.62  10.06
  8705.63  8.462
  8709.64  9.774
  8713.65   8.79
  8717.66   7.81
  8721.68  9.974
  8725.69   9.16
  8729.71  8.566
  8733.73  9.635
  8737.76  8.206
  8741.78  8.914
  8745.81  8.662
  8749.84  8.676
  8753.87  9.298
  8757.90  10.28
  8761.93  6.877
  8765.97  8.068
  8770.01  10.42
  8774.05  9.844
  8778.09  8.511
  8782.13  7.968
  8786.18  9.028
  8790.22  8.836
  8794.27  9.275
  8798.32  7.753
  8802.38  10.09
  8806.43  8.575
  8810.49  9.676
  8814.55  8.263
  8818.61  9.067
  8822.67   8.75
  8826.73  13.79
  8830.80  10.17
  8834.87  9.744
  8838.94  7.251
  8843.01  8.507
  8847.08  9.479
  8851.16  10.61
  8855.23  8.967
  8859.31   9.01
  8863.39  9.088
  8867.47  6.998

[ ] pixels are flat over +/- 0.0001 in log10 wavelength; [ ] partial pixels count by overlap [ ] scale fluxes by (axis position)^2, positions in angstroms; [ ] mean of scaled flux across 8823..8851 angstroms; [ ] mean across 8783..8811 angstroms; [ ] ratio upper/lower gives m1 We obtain 1.1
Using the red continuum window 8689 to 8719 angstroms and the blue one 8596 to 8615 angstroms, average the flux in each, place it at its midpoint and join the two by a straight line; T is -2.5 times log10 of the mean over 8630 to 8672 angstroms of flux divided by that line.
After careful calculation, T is -0.045 mag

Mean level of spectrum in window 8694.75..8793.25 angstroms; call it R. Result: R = 8.99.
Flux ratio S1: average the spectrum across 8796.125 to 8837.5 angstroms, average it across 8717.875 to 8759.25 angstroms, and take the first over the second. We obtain 1.05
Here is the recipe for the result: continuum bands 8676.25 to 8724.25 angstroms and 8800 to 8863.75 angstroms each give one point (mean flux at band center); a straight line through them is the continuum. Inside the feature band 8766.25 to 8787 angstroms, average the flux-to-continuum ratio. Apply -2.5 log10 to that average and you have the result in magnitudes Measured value 0.02 mag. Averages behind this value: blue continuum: 8.92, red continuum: 9.44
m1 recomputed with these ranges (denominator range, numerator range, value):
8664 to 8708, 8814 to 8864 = 1.13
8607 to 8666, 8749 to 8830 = 1.03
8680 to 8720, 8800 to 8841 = 1.09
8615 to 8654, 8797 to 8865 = 1.07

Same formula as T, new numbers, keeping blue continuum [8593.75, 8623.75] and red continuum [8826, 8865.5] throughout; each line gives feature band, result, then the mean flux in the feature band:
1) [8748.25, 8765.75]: 0.067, 8.71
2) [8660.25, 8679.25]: 0.096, 8.27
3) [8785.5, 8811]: 0.046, 9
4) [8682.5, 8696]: 0.073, 8.49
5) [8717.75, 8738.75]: 0.019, 9.03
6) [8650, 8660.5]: -0.178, 10.6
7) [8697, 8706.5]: -0.039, 9.45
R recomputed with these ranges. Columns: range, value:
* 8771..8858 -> 9.26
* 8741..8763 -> 8.86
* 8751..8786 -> 8.91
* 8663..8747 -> 8.83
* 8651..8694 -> 8.96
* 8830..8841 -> 8.93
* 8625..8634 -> 8.91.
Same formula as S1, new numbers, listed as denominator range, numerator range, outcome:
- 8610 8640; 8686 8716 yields 1.04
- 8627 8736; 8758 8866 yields 1.01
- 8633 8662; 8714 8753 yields 0.94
